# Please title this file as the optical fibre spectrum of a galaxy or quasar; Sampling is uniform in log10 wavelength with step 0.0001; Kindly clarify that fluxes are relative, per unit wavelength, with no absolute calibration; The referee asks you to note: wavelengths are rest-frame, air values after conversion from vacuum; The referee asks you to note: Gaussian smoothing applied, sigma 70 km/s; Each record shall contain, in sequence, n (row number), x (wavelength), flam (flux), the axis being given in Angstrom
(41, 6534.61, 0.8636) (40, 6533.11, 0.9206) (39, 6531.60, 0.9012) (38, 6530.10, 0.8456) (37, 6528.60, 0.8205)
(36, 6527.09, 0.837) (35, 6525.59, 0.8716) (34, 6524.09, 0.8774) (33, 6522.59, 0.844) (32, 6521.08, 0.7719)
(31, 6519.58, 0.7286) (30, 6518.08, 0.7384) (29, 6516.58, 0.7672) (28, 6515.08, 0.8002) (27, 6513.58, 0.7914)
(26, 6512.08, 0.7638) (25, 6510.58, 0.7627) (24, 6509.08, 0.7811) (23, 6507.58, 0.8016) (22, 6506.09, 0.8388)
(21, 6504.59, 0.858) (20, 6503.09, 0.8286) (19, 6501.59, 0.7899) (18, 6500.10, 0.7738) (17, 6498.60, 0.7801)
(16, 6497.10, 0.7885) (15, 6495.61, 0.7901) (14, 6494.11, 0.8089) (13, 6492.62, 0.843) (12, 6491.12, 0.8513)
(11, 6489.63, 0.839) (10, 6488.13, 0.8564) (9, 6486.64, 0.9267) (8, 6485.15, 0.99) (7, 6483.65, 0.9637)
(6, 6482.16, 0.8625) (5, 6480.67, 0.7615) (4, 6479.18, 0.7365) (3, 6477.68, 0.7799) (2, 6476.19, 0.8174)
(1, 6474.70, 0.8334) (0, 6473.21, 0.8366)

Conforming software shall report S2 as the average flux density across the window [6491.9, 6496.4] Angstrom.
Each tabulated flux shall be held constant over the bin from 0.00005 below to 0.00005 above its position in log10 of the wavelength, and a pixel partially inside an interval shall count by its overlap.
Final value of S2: 0.815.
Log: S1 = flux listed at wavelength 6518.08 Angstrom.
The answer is 0.7384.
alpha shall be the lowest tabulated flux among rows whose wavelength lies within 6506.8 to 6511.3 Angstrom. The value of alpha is 0.7627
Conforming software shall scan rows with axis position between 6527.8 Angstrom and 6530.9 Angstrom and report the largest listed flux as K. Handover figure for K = 0.8456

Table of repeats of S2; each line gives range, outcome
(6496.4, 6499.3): 0.783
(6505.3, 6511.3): 0.797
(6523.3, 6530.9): 0.852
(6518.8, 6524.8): 0.804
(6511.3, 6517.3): 0.781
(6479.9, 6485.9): 0.894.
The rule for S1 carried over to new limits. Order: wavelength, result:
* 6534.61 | 0.8636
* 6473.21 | 0.8366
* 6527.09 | 0.837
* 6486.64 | 0.9267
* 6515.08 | 0.8002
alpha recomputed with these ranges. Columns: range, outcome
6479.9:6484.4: 0.7615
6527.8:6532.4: 0.8205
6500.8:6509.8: 0.7811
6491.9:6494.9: 0.8089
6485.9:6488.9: 0.8564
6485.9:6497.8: 0.7885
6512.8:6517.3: 0.7672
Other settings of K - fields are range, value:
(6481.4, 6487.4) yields 0.99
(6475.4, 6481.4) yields 0.8174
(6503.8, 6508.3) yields 0.858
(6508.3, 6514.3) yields 0.7914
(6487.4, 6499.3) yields 0.8564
